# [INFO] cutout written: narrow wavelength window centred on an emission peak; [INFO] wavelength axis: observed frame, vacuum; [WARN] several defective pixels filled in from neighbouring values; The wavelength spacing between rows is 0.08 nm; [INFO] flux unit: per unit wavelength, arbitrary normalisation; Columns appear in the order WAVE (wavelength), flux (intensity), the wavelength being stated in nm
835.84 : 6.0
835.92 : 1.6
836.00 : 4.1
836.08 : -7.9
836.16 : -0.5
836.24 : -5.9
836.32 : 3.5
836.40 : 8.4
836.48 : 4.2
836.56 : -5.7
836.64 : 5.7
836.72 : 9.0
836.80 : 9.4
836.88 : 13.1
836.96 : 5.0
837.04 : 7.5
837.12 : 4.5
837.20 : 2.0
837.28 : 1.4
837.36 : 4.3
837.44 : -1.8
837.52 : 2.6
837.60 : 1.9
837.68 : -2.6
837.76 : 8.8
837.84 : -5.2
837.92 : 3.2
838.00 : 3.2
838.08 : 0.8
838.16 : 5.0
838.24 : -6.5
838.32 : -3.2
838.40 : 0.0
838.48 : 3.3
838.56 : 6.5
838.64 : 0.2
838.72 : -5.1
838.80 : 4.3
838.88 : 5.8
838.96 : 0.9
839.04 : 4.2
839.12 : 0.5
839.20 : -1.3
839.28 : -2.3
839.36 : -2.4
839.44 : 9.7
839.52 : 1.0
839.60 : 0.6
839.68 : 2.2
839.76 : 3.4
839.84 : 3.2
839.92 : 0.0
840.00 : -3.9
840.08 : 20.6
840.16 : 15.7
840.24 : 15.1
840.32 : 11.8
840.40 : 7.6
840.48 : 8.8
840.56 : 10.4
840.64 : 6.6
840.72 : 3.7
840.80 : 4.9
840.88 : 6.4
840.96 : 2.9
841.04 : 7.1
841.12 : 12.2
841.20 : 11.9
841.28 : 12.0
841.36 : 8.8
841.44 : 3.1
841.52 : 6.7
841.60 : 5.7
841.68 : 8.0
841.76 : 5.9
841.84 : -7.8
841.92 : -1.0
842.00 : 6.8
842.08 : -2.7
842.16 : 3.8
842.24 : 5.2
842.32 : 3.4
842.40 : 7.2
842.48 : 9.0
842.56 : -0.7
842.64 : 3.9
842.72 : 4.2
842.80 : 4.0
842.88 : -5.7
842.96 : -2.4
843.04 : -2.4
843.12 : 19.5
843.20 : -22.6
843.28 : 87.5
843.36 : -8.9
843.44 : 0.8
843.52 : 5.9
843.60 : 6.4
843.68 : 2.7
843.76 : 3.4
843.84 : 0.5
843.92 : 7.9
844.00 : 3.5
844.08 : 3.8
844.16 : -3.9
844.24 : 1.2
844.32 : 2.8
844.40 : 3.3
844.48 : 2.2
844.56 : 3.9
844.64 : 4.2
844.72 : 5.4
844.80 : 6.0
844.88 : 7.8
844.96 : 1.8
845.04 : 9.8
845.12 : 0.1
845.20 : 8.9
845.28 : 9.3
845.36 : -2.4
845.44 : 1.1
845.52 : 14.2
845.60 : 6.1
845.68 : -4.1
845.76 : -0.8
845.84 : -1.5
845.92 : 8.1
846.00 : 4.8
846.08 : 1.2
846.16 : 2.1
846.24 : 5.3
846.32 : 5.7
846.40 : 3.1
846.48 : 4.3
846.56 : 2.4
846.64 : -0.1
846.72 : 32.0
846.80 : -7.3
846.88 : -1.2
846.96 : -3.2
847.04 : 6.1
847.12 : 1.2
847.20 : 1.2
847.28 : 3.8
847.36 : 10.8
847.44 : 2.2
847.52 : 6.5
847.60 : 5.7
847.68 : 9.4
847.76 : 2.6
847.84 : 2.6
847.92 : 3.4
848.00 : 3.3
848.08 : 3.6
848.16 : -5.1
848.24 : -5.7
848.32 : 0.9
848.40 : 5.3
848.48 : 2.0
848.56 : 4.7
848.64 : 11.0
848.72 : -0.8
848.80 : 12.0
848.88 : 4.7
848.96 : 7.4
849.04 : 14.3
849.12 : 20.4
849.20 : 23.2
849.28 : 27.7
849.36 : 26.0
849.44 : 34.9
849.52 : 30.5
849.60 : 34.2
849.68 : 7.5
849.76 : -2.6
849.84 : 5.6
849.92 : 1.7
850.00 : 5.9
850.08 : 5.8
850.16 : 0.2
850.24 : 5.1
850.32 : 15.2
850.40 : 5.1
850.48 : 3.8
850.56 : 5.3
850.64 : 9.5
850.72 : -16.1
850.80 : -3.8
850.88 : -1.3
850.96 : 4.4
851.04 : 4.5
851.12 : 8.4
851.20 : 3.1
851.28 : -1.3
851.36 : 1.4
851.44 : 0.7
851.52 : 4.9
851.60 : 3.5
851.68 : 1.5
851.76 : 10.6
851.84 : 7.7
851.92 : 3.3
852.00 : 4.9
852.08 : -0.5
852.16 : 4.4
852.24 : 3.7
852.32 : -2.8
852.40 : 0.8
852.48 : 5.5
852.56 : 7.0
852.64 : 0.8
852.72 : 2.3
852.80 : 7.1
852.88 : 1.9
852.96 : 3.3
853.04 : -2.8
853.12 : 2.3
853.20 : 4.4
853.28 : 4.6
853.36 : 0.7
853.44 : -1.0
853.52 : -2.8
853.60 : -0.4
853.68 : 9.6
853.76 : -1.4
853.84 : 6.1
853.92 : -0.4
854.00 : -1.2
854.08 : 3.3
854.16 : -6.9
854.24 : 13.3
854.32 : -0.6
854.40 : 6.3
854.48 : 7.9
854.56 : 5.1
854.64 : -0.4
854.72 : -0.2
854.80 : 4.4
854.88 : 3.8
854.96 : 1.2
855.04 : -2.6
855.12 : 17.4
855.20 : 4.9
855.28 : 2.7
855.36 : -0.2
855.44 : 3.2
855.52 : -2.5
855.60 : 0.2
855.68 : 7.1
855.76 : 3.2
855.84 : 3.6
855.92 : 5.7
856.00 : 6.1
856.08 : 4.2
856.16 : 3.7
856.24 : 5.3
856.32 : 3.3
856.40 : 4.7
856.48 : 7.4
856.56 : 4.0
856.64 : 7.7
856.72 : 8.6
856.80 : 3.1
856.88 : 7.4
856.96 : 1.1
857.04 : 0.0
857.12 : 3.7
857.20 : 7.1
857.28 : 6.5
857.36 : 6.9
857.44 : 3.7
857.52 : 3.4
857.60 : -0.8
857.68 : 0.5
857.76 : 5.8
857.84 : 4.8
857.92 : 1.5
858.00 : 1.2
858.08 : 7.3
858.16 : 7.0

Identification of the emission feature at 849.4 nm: [O III]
